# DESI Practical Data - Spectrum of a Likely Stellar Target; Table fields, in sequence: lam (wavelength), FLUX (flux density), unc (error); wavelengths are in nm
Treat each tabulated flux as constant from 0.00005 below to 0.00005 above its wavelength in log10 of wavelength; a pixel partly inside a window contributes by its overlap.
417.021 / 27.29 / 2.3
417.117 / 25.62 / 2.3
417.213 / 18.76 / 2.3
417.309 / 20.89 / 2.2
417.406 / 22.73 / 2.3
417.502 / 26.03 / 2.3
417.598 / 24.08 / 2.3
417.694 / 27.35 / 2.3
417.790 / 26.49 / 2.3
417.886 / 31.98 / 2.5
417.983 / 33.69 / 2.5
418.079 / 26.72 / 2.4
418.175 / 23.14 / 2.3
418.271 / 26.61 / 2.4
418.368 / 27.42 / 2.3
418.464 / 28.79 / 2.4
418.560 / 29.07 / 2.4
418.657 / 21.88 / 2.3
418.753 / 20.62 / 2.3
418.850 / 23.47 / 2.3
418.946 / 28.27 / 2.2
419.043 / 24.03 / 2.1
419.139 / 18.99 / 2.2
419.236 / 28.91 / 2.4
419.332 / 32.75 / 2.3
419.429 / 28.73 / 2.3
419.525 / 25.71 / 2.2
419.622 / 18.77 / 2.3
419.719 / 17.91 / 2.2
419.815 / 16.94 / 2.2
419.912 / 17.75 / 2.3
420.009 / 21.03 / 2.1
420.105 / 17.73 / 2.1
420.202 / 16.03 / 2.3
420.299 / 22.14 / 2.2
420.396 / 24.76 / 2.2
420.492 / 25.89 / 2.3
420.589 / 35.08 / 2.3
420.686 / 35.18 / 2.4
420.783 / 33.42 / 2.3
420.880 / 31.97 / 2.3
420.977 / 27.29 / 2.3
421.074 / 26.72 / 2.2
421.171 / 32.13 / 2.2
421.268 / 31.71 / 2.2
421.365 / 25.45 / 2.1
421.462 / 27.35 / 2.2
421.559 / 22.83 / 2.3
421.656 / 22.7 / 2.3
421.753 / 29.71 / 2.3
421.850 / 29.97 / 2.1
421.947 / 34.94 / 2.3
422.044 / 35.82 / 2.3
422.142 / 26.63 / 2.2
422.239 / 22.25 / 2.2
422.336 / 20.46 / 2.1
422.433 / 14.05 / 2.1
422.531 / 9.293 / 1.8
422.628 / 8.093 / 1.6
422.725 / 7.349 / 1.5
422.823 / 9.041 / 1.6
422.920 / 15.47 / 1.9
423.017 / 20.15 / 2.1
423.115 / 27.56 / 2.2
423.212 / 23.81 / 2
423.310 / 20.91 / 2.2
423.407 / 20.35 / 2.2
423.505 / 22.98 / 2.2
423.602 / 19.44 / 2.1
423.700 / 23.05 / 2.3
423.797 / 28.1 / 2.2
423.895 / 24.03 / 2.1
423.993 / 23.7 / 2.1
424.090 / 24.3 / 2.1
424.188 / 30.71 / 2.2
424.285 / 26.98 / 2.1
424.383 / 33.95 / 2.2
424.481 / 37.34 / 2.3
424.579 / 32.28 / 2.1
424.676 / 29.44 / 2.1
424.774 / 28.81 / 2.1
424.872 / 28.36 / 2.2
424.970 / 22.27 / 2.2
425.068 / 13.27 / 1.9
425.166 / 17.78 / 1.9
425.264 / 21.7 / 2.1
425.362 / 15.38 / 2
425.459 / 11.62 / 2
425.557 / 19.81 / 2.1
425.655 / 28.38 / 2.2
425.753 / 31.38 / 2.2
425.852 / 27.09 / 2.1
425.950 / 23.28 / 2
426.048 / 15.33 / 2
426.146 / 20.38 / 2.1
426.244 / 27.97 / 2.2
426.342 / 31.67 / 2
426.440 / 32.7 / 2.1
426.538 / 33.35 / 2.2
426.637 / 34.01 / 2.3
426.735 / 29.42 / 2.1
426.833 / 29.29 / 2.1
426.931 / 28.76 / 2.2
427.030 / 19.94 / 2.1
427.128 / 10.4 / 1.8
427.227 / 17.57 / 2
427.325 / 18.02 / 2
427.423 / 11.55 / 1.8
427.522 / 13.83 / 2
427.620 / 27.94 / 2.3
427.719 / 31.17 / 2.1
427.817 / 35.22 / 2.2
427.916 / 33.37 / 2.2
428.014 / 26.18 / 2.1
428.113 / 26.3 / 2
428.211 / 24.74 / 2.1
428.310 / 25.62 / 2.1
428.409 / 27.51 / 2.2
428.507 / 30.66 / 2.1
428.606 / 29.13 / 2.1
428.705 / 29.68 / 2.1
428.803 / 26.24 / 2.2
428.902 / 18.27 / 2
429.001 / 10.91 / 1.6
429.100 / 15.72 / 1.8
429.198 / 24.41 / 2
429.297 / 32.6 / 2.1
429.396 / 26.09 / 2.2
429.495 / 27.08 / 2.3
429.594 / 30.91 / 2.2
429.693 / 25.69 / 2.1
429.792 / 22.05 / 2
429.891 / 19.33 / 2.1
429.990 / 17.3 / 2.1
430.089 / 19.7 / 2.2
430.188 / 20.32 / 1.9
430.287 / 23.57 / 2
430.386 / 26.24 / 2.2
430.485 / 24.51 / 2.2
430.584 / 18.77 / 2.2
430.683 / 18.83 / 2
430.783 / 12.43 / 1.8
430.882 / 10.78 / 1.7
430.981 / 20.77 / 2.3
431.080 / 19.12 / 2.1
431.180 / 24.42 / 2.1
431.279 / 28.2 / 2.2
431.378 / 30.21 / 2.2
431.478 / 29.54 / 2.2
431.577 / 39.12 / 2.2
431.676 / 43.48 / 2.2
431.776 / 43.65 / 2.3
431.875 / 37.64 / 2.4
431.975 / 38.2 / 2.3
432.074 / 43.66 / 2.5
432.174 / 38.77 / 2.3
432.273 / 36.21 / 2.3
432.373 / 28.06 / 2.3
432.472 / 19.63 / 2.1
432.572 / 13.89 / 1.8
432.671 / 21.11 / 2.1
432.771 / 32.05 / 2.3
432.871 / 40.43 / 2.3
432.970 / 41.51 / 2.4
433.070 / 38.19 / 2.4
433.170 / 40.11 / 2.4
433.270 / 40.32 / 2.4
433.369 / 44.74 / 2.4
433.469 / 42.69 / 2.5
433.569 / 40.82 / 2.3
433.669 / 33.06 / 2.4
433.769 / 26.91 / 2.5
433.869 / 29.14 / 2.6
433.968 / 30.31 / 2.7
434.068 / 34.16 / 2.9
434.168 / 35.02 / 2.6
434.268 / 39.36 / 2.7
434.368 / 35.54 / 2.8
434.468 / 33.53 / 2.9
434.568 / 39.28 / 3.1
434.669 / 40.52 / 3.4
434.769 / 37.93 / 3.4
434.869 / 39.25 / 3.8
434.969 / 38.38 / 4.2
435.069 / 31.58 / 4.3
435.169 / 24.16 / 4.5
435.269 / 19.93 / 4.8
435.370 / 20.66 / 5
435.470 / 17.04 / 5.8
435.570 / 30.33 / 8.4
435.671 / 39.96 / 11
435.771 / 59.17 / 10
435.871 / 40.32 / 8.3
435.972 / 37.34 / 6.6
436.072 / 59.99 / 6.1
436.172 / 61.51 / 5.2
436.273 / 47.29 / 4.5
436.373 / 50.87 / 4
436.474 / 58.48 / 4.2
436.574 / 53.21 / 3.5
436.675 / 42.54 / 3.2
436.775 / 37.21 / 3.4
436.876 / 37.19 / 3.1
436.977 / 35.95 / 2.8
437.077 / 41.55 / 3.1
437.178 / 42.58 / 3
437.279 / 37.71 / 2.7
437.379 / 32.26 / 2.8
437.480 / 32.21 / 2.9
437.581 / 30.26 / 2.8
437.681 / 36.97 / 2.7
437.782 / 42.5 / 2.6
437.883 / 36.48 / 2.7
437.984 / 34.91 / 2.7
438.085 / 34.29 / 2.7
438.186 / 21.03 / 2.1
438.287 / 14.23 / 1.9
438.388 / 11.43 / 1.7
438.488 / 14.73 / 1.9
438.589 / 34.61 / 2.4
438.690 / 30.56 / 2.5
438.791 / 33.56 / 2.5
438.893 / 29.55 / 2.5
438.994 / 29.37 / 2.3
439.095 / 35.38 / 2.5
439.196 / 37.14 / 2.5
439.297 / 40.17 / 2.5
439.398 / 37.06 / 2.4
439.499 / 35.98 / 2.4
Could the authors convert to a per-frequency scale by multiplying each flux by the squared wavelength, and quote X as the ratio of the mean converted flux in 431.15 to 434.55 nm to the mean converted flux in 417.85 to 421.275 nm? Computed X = 1.4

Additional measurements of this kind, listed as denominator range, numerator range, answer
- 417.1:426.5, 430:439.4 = 1.46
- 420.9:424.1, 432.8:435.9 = 1.63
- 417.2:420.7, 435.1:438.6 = 1.60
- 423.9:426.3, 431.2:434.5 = 1.46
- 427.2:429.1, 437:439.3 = 1.37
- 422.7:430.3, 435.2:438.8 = 1.59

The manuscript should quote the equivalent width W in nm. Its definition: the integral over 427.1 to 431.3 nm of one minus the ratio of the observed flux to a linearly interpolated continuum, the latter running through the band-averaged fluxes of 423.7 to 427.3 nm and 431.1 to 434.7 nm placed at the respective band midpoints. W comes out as 0.97 nm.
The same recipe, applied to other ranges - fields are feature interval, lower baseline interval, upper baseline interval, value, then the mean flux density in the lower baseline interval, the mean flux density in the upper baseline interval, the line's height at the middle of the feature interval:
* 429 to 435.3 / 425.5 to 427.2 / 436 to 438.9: 0.377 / 25.9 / 37.2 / 31.8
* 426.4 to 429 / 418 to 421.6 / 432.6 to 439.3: 0.434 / 25.6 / 35.9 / 30.6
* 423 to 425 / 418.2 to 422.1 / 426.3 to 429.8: -0.032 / 26.1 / 25.5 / 25.8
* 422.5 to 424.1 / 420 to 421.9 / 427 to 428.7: 0.418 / 27.1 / 24.3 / 26.1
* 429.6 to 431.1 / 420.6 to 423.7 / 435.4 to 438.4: 0.551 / 23.8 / 38.8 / 32.1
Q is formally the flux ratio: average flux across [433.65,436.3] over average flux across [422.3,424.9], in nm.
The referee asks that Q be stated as 1.61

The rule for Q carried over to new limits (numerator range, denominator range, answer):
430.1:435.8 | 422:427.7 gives 1.37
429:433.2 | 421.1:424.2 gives 1.20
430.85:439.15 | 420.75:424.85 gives 1.40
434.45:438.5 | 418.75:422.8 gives 1.52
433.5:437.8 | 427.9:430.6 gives 1.56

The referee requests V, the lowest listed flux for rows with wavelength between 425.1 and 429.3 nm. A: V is 10.4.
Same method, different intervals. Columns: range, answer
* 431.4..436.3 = 13.89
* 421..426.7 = 7.349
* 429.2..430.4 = 17.3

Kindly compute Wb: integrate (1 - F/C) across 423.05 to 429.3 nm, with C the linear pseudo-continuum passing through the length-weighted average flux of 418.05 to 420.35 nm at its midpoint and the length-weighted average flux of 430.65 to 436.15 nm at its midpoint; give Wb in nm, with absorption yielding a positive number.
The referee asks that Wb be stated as 0.79 nm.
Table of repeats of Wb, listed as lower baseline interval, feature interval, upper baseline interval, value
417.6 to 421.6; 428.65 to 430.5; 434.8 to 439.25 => 0.49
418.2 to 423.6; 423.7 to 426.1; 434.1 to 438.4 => 0.22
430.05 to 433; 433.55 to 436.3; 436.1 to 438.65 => -0.25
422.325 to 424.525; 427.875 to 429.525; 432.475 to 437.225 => 0.19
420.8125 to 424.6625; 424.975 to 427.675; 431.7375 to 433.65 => 0.56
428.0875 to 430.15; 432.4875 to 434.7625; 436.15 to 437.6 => 0.00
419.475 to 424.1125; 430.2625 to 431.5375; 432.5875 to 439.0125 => 0.38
